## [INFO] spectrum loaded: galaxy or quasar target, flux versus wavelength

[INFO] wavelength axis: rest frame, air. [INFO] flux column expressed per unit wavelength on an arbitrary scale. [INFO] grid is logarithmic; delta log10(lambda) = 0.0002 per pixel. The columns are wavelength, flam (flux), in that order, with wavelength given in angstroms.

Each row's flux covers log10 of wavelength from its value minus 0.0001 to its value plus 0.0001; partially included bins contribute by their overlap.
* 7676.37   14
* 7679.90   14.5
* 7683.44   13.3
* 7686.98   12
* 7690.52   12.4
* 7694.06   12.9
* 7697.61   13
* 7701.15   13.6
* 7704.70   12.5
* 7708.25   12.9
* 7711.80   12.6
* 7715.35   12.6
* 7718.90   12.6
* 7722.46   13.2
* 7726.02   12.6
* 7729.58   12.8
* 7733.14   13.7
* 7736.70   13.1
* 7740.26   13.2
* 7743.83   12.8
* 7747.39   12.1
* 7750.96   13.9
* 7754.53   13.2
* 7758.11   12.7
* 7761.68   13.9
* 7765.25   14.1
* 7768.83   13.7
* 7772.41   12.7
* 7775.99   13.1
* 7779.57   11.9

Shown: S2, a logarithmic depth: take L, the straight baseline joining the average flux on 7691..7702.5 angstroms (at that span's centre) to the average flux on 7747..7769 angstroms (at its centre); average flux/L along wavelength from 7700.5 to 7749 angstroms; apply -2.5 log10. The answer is 0.03 mag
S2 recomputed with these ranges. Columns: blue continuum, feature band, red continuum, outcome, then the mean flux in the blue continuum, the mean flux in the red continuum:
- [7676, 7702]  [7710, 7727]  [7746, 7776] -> 0.04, 13.2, 13.3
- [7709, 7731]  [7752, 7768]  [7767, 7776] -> -0.03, 12.7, 13.2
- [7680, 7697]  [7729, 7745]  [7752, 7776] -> 0.00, 12.9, 13.4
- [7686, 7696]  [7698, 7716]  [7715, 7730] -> -0.02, 12.5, 12.8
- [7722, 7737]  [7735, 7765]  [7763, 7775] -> 0.01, 13.1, 13.5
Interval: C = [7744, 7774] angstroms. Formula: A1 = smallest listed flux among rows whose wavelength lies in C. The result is 12.1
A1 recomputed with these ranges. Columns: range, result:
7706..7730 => 12.6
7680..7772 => 12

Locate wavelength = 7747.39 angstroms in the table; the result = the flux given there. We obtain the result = 12.1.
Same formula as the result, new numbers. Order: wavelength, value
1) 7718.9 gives 12.6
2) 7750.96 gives 13.9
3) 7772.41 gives 12.7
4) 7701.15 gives 13.6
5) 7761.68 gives 13.9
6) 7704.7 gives 12.5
